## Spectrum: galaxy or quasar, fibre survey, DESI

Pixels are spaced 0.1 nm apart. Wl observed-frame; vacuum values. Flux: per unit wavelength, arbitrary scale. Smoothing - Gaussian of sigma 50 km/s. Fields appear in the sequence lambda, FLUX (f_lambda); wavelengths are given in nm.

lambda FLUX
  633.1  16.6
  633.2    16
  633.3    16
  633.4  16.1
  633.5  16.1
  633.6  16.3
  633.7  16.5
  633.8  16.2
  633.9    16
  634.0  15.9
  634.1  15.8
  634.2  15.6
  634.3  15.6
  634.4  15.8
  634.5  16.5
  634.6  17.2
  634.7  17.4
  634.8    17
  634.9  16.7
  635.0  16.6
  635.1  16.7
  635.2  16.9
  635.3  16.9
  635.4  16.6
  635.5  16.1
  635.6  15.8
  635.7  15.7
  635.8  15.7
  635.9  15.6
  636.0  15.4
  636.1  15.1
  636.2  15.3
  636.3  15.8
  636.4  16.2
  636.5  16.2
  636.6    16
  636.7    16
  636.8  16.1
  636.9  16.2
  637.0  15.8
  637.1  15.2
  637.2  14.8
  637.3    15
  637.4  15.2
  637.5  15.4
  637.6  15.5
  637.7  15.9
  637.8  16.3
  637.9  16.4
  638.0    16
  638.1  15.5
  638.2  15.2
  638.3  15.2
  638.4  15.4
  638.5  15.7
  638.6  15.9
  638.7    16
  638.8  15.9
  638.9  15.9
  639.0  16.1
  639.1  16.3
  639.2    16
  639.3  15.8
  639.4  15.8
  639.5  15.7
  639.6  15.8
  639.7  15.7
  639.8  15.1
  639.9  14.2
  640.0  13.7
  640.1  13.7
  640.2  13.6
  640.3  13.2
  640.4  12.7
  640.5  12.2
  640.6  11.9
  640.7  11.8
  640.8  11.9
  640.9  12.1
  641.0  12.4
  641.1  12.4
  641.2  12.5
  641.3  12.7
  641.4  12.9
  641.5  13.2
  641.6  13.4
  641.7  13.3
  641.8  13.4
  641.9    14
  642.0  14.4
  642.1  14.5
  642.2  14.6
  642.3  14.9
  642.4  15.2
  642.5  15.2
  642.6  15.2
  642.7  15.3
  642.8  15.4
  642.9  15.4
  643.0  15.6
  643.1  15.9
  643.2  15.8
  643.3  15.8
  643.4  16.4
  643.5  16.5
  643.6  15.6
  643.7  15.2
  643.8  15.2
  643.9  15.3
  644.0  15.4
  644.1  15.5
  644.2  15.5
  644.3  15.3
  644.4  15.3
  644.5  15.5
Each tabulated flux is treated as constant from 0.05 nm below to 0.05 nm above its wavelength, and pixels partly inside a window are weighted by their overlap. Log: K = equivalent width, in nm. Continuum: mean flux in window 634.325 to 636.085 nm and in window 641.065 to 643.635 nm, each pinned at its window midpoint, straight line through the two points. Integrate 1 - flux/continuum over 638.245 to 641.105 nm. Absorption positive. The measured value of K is 0.15 nm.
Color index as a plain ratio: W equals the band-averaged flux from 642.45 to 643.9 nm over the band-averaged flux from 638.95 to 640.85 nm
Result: 1.09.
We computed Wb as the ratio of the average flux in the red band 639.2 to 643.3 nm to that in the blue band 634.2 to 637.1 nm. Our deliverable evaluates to 0.87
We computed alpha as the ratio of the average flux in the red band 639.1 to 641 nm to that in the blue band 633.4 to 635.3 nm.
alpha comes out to 0.85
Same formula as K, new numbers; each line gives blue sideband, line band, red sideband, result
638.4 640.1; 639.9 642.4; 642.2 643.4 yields 0.37 nm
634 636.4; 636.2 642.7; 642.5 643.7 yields 0.48 nm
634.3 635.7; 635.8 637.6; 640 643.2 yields 0.03 nm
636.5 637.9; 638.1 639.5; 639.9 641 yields -0.15 nm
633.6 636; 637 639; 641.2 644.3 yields 0.01 nm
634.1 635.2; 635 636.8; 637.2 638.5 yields 0.01 nm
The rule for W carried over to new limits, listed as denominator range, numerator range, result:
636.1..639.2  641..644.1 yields 0.93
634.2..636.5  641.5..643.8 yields 0.93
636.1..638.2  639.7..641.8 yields 0.83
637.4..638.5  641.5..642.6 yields 0.91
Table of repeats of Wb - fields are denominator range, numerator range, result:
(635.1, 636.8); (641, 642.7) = 0.87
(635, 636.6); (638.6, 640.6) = 0.93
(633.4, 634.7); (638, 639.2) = 0.97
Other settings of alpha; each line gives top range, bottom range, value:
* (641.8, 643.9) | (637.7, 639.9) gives 0.97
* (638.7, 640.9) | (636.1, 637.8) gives 0.92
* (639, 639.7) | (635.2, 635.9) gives 0.98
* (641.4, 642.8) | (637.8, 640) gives 0.92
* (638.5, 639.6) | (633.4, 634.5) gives 0.99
